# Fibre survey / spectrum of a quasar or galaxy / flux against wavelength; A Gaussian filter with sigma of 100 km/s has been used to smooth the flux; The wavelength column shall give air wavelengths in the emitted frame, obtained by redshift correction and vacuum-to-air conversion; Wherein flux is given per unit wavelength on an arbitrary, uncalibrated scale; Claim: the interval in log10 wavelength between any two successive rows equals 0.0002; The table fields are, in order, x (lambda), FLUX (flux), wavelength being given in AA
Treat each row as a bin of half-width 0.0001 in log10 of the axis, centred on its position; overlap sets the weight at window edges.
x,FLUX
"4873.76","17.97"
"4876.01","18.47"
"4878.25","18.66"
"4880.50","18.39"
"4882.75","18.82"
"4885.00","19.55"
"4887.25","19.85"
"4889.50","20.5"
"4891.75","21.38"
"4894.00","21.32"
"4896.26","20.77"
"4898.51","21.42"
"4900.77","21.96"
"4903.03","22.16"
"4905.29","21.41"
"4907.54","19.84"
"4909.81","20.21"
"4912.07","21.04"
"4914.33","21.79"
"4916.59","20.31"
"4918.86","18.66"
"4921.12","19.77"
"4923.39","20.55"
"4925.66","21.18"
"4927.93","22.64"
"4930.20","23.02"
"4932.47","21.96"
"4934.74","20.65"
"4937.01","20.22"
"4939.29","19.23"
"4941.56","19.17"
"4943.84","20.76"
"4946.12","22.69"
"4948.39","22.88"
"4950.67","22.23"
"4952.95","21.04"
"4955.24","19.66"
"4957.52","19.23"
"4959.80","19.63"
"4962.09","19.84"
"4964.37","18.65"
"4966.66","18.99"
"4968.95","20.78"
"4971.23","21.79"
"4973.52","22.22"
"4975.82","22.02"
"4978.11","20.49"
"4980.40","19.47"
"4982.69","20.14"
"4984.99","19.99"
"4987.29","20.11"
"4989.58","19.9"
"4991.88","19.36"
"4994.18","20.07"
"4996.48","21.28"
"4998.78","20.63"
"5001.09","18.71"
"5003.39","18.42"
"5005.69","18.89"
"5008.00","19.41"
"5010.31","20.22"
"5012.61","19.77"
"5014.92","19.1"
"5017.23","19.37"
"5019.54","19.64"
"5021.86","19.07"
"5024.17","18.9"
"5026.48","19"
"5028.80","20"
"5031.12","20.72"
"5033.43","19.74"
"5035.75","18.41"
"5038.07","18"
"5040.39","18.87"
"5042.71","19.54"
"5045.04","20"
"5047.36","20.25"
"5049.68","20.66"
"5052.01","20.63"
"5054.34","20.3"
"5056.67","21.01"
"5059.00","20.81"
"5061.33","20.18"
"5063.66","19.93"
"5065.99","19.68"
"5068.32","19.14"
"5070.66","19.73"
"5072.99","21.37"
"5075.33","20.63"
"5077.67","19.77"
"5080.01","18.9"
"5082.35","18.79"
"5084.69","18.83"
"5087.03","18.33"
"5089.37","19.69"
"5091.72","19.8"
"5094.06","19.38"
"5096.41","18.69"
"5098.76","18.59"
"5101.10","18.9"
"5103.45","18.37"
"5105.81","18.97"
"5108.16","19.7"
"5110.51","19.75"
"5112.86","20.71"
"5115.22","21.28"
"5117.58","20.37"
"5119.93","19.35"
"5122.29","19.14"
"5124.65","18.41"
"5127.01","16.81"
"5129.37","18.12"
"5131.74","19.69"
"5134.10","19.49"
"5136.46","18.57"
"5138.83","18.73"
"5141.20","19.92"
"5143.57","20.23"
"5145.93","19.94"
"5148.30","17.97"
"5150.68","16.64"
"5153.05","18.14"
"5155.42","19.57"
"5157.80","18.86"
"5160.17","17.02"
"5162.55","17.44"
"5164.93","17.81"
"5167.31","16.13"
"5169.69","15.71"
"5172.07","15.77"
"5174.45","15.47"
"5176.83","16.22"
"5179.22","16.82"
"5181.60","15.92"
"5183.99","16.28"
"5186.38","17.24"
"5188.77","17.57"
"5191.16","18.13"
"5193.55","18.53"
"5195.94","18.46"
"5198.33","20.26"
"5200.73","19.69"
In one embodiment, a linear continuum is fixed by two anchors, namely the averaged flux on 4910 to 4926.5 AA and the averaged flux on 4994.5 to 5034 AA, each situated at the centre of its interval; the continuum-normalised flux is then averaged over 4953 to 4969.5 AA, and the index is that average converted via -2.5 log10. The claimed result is 0.026 mag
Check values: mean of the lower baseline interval 20.4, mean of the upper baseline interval 19.6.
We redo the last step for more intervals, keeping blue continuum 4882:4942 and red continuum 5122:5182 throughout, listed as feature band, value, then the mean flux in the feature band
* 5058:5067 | -0.07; 20.2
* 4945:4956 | -0.08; 21.8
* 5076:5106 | -0.02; 19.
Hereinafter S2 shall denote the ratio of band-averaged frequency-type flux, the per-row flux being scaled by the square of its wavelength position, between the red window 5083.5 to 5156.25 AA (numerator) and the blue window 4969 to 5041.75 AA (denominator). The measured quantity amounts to 1.0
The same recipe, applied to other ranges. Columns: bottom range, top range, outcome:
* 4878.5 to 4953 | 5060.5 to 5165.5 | 1.00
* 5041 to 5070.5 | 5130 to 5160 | 0.97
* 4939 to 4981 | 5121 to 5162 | 0.97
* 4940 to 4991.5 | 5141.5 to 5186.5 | 0.92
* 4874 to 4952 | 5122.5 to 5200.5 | 0.96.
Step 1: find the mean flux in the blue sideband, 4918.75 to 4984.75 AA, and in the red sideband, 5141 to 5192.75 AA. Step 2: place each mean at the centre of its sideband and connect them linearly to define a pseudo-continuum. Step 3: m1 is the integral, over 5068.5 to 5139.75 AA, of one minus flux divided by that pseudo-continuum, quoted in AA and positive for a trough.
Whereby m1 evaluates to -3.5 AA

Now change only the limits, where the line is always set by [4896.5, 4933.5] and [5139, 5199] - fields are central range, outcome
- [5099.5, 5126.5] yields -1.50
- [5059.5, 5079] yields -1.07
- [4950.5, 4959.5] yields 0.13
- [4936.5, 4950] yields -0.12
